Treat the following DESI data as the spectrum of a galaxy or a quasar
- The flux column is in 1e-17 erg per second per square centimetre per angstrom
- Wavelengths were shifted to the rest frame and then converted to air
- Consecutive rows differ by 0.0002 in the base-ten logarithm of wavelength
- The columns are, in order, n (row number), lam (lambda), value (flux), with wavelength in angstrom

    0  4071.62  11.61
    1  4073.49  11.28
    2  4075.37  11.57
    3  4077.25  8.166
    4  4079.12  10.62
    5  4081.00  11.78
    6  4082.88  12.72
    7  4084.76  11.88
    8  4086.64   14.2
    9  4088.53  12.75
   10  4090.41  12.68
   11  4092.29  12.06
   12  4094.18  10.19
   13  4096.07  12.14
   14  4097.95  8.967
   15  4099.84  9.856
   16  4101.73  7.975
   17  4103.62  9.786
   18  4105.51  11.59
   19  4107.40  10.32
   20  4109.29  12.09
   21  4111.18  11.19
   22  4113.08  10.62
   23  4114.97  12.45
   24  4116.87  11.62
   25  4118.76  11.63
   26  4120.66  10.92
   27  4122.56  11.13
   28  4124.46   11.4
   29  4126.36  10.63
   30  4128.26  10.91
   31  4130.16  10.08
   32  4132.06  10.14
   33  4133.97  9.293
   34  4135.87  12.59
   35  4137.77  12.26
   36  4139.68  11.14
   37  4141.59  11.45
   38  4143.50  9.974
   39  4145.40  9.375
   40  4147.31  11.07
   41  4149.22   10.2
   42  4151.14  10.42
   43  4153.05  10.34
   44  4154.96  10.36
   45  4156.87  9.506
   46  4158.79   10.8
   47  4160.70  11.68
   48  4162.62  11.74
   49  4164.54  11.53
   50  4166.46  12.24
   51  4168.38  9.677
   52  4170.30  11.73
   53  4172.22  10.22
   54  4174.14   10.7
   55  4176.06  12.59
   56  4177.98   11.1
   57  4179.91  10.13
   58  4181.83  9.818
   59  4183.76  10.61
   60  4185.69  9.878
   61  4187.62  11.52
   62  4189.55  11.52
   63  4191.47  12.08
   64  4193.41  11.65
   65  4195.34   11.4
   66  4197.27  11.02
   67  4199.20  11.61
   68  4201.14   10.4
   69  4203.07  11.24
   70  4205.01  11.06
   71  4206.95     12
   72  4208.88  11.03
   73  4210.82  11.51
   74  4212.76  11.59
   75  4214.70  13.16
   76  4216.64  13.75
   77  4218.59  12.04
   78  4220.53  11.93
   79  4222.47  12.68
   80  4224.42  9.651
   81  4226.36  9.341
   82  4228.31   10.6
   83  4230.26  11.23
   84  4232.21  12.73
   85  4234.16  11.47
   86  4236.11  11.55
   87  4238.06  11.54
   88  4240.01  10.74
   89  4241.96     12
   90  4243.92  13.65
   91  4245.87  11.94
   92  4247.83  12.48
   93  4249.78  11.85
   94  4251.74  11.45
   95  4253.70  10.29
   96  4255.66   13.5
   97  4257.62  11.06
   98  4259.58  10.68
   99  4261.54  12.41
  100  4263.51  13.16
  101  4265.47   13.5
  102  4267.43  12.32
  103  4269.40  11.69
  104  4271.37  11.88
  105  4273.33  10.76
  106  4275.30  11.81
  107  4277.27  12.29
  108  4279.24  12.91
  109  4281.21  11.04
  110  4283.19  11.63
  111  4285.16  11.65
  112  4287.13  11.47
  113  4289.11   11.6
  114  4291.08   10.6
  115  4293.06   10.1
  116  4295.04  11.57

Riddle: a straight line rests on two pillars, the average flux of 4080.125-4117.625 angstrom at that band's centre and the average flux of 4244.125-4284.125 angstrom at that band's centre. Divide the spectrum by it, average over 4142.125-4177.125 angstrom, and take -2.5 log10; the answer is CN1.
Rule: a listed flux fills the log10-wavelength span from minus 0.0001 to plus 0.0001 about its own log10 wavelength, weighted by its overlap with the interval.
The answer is 0.07 mag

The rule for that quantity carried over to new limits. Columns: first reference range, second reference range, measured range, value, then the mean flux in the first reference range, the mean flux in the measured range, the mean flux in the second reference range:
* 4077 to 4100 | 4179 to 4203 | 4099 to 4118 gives 0.06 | 11.5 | 10.8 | 11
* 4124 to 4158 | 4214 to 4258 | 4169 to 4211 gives 0.01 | 10.6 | 11.1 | 11.8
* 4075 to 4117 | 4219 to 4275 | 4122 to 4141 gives 0.03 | 11.2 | 11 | 11.7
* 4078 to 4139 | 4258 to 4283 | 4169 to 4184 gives 0.07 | 11.2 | 10.9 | 12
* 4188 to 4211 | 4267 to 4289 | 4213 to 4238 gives -0.02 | 11.4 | 11.7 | 11.7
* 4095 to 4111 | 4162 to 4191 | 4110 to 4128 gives -0.08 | 10.4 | 11.3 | 11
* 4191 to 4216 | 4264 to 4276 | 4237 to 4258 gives 0.00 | 11.5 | 11.9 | 12.1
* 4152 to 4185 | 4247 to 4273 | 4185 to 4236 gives -0.01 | 10.9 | 11.5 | 12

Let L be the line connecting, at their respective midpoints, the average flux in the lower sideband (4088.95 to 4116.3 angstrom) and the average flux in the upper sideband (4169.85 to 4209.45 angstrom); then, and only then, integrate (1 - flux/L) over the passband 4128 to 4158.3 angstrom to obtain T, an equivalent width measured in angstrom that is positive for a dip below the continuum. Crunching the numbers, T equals 1.2 angstrom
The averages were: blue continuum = 10.9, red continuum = 11.1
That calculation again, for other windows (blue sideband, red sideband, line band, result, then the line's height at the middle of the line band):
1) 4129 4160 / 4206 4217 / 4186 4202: 0.5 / 11.7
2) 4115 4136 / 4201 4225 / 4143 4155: 1.0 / 11.2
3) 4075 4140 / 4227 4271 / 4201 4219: -0.2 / 11.7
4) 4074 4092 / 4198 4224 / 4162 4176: 0.7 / 11.8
